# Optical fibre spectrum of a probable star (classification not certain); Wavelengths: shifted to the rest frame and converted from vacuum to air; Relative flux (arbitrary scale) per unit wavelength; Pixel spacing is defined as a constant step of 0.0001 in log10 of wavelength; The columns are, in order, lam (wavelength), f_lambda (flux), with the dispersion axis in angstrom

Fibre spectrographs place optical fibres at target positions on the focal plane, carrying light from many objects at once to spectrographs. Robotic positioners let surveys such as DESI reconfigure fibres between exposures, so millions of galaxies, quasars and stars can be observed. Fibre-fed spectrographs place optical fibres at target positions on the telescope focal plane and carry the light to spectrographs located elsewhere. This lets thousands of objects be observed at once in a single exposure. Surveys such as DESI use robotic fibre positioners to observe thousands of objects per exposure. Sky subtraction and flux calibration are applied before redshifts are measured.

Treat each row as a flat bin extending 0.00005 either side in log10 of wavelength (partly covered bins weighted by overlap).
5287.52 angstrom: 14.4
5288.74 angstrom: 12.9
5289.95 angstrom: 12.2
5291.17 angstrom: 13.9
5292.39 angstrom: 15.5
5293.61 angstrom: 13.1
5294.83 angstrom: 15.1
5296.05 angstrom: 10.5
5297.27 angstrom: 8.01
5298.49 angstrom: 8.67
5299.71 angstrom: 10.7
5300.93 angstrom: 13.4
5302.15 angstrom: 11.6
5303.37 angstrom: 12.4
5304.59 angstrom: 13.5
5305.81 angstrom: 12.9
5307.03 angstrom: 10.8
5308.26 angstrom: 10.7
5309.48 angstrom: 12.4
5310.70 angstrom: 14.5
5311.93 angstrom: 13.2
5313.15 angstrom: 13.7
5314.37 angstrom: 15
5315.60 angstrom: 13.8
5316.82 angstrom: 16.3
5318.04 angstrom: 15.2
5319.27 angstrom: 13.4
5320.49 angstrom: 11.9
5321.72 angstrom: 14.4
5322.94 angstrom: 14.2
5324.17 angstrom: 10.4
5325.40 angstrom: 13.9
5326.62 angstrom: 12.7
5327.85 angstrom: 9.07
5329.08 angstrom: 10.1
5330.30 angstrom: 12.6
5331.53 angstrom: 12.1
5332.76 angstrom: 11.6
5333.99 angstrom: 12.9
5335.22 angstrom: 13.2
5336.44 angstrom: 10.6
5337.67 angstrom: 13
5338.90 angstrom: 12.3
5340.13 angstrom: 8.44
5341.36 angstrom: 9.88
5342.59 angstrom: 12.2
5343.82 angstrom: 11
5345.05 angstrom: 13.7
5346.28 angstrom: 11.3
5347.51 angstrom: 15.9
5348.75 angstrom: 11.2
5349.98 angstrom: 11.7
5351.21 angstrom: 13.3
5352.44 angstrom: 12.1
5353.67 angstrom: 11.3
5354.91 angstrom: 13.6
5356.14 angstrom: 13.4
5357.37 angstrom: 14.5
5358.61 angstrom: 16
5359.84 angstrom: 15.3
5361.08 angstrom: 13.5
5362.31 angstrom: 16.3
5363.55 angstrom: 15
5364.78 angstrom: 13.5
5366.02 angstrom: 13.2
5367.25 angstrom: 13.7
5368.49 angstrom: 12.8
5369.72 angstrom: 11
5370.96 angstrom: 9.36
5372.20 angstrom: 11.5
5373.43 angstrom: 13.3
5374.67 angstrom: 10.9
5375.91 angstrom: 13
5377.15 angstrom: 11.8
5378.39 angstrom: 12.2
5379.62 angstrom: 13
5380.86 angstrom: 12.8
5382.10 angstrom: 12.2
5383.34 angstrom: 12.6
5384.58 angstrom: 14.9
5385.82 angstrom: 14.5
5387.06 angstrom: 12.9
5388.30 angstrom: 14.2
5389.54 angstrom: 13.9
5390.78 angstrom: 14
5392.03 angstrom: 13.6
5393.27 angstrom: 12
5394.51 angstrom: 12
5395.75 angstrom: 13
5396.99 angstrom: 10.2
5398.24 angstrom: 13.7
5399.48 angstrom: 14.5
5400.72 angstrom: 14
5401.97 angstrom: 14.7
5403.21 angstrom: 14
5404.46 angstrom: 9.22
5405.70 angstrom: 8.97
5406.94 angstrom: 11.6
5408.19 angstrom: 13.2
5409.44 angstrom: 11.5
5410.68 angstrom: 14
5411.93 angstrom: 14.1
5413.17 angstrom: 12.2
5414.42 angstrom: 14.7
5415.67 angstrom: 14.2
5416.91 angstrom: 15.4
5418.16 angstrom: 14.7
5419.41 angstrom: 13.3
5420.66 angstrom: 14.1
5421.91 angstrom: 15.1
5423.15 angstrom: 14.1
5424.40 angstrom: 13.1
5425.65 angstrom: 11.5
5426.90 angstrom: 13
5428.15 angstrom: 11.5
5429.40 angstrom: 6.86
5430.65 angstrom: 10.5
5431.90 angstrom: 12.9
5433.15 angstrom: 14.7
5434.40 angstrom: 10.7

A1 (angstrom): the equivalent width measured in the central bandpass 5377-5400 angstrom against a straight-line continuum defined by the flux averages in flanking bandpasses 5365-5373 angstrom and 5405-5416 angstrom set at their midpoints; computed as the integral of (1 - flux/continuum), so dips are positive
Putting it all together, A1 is -1.4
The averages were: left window 12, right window 12.7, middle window 13.1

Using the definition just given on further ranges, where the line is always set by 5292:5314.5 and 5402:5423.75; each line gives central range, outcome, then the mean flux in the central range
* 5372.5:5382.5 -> 0.4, 12.4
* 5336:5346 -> 1.0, 11.4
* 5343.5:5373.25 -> -0.8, 13.1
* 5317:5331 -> -0.2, 12.6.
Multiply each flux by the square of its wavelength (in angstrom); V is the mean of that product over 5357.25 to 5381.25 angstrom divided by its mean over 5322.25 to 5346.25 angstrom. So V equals 1.13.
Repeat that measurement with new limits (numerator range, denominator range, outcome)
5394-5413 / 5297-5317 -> 1.05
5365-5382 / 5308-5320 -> 0.90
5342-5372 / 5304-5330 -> 1.03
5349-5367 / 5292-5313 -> 1.15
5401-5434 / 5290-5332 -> 1.06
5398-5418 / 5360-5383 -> 1.04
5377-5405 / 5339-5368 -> 1.02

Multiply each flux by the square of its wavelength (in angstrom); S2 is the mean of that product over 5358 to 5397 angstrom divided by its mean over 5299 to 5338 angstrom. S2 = 1.06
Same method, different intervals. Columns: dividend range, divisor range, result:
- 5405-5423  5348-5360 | 1.04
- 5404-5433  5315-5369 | 1.01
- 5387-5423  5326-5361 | 1.10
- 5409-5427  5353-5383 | 1.07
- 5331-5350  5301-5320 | 0.91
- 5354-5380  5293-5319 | 1.06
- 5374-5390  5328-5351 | 1.11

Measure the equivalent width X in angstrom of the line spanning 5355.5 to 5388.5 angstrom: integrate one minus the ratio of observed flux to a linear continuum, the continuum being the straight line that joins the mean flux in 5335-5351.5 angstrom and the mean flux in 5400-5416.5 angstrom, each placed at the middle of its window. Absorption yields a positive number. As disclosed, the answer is -2.4 angstrom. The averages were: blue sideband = 11.9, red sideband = 12.8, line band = 13.2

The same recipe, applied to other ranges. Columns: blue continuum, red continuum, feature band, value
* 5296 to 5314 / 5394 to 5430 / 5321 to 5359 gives -0.36 angstrom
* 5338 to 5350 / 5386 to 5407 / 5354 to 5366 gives -2.30 angstrom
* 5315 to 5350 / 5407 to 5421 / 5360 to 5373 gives -0.16 angstrom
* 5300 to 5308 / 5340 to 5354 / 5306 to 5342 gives -1.05 angstrom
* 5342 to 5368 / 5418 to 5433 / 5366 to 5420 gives 0.29 angstrom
